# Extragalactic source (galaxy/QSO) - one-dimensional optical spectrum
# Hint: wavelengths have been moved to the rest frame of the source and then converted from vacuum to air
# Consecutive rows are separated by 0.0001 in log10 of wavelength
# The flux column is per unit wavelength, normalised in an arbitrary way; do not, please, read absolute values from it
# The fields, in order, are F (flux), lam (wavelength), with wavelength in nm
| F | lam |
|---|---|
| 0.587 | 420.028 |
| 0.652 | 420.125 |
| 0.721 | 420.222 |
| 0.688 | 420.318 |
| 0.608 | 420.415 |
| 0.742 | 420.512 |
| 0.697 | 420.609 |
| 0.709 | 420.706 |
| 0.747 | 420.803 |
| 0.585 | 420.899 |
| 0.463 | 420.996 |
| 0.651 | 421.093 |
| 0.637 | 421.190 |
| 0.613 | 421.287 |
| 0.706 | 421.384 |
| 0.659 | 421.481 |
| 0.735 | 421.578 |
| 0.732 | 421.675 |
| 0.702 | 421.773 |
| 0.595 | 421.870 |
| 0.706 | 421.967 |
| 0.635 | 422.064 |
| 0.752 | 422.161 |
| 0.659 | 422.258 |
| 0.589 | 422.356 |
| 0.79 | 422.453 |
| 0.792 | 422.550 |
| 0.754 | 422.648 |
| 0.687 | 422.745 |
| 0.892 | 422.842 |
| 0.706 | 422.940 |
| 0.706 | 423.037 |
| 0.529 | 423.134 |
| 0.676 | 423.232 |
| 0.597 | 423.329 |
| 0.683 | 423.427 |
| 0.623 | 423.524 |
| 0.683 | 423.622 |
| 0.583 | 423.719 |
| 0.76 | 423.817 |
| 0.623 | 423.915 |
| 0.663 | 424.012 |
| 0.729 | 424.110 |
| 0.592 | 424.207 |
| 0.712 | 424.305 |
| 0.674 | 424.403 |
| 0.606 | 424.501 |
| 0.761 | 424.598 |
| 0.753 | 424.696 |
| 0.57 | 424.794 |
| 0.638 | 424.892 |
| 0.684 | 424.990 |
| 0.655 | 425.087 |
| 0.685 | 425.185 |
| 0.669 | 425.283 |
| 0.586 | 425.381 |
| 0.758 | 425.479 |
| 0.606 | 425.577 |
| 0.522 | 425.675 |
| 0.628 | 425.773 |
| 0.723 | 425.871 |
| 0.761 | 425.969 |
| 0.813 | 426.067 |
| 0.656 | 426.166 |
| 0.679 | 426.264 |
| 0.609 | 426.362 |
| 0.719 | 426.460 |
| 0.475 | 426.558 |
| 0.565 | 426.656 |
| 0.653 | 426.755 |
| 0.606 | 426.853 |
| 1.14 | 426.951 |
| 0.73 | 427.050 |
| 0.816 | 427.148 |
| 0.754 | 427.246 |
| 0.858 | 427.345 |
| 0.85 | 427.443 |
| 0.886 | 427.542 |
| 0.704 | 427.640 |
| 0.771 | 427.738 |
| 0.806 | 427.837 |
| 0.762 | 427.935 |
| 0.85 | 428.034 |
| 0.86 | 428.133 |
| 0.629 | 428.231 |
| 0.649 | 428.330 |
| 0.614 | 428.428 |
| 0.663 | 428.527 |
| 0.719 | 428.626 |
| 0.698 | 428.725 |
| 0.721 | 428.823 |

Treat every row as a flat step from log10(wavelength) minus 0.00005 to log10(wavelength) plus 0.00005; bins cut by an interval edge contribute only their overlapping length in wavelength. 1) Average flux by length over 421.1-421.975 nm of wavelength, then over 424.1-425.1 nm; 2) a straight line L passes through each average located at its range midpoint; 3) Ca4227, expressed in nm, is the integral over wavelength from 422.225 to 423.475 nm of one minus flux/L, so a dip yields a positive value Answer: -0.05 nm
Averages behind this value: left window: 0.673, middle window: 0.697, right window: 0.669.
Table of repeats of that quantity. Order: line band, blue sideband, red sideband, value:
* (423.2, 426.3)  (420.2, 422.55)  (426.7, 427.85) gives 0.32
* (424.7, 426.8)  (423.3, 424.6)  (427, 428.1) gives 0.22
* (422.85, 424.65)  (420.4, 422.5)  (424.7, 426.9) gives -0.02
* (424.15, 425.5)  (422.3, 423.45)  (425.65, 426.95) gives 0.03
